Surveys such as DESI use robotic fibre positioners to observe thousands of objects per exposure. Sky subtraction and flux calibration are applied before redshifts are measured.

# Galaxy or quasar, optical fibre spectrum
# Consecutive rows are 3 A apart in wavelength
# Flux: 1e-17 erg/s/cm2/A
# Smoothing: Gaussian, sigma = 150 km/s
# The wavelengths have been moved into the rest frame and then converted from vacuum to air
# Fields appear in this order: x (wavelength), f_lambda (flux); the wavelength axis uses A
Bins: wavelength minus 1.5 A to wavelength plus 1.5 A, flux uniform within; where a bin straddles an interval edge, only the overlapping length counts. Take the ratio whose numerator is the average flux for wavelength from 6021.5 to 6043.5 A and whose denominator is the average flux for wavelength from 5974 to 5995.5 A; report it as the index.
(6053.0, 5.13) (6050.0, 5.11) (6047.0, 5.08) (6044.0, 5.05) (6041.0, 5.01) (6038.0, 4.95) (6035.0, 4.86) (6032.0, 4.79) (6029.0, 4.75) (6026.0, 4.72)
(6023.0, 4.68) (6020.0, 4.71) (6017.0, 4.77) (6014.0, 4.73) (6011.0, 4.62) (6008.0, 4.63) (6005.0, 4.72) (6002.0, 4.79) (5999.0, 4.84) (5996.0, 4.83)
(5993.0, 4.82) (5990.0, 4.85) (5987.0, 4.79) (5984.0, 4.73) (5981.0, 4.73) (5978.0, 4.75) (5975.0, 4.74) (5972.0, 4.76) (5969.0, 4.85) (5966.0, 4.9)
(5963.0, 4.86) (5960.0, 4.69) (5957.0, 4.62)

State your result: 1.0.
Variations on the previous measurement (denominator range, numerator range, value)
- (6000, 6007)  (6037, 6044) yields 1.05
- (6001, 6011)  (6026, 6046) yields 1.04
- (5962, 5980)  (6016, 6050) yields 1.01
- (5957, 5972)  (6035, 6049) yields 1.04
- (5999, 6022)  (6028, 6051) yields 1.05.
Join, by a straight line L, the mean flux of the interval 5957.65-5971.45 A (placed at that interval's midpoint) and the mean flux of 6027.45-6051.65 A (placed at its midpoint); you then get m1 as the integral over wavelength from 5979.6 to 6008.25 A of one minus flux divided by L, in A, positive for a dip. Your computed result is 0.5 A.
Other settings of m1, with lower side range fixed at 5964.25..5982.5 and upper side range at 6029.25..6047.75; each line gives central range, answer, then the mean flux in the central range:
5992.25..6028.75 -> 1.0 A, 4.74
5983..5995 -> 0.1 A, 4.8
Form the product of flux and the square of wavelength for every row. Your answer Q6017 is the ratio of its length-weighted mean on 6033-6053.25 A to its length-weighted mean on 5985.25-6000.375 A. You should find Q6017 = 1.1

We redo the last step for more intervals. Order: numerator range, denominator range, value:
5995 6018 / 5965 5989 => 1.00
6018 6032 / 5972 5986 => 1.01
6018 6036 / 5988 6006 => 1.00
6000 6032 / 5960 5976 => 1.00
